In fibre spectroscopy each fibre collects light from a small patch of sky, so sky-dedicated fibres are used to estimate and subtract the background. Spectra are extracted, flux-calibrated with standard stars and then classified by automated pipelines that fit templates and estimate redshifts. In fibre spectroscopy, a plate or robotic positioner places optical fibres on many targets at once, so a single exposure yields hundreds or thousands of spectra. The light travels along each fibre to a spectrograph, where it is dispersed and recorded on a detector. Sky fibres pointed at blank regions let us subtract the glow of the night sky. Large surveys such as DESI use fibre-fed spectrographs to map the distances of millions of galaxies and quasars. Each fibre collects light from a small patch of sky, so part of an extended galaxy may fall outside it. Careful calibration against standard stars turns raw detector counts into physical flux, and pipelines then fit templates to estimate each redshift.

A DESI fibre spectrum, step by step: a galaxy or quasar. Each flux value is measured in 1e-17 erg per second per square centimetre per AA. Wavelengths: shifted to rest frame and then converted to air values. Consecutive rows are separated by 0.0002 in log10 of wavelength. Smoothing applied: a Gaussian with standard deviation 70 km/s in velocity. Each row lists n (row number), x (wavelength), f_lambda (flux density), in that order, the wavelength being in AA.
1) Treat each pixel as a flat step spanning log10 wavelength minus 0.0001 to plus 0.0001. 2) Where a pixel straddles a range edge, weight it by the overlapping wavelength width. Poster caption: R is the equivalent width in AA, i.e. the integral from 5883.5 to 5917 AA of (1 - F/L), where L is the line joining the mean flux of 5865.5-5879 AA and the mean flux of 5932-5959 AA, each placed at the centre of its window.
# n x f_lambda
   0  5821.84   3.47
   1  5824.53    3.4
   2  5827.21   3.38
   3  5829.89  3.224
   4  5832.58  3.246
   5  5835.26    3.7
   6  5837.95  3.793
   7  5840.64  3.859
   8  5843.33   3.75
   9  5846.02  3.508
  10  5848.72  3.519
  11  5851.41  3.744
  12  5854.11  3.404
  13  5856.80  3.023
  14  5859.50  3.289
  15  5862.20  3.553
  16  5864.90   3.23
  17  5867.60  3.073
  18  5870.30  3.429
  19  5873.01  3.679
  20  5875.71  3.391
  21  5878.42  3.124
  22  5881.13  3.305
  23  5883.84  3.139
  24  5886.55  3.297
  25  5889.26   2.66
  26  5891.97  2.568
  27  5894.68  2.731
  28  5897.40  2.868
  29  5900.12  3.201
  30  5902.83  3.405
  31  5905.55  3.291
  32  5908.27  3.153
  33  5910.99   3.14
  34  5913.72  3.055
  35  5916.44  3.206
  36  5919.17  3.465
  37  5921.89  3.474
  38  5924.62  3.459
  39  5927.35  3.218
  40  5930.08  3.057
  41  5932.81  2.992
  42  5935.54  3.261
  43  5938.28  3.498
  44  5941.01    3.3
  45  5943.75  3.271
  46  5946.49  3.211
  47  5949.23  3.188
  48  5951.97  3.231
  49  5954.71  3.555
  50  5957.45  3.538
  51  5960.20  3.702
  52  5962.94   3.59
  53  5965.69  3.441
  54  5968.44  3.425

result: 2.9 AA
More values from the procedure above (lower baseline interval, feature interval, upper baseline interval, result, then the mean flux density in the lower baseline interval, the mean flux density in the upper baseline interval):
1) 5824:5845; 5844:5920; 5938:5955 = 4.7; 3.55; 3.3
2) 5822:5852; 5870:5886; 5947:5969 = 0.8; 3.55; 3.45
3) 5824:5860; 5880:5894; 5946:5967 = 2.0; 3.5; 3.44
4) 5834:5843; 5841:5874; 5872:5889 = 1.0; 3.78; 3.27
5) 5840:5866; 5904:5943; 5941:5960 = 1.5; 3.48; 3.35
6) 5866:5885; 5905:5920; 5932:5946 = 0.4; 3.31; 3.27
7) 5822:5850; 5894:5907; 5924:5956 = 1.0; 3.53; 3.26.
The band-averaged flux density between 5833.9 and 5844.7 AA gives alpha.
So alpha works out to 3.78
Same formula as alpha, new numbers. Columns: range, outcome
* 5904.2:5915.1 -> 3.16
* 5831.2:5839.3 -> 3.58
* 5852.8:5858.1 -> 3.22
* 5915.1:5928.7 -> 3.36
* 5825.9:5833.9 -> 3.28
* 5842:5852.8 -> 3.63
